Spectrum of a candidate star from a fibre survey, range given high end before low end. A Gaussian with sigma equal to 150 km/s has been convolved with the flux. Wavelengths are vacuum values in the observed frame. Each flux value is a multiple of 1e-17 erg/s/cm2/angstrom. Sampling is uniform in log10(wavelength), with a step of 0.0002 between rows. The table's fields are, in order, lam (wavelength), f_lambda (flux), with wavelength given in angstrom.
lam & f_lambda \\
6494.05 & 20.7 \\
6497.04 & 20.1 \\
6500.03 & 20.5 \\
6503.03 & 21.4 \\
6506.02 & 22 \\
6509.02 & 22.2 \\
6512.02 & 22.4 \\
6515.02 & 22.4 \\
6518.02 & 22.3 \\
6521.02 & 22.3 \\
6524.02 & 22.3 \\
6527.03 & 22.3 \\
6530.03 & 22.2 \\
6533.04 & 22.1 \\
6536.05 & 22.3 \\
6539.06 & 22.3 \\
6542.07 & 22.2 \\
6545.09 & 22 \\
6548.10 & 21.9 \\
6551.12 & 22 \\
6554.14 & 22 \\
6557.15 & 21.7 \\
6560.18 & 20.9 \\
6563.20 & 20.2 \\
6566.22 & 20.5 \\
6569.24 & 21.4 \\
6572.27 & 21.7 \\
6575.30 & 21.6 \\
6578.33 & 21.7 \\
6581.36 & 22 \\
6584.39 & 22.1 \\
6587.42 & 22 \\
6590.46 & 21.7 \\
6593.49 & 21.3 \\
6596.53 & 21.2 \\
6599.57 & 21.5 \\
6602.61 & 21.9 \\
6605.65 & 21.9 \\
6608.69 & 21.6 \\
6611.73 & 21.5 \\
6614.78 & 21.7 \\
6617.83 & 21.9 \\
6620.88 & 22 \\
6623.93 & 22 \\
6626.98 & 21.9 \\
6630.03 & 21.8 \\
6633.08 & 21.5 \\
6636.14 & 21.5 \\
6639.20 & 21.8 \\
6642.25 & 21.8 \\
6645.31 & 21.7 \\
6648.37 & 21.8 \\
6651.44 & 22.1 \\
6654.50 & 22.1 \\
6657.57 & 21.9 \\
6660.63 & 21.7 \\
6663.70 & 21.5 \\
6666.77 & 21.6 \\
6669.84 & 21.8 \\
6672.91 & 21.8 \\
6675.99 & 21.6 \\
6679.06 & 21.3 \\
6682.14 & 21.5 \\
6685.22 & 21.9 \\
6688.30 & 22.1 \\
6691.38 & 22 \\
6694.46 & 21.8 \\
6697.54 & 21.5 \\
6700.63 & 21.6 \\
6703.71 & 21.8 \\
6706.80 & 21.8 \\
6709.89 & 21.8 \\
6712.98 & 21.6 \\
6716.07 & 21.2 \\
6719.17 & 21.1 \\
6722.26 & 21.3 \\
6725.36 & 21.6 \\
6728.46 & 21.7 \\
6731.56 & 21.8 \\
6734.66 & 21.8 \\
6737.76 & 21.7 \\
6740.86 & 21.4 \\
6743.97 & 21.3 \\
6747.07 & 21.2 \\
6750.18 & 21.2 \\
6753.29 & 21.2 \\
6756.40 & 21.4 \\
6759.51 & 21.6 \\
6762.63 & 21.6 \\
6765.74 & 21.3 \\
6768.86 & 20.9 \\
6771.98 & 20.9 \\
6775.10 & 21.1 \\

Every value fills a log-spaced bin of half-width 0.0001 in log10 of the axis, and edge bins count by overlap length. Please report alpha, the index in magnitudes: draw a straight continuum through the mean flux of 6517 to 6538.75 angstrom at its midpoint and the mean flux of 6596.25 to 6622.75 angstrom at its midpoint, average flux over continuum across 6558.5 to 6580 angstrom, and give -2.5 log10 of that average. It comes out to 0.04 mag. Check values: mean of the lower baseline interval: 22.3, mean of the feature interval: 21.1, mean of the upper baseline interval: 21.7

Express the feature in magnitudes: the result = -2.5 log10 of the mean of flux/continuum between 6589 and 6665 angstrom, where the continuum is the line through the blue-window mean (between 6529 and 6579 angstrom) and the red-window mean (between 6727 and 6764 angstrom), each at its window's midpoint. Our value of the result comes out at -0.006 mag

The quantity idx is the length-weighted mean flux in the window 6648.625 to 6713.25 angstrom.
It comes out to 21.8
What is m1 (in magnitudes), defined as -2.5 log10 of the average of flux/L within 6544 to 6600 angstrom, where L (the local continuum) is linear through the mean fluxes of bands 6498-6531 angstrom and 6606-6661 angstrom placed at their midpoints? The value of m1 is 0.02 mag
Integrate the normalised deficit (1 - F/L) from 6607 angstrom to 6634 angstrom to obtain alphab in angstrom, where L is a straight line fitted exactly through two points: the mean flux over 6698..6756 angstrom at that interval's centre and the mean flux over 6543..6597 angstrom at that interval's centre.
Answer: -0.3 angstrom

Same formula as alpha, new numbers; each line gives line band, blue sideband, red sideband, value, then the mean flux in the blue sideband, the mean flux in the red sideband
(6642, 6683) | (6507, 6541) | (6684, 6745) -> 0.00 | 22.3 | 21.6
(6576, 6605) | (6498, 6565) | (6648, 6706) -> 0.01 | 21.9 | 21.8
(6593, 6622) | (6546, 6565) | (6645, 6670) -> 0.00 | 21.5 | 21.8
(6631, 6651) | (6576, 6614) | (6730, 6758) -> 0.00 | 21.7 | 21.5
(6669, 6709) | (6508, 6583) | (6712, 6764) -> -0.01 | 21.9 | 21.4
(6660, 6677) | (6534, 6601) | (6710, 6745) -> 0.00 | 21.6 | 21.5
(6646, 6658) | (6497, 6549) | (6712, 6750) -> -0.01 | 22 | 21.5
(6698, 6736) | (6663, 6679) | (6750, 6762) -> 0.00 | 21.6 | 21.4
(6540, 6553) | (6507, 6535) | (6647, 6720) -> 0.01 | 22.3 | 21.7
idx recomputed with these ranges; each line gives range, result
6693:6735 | 21.6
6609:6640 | 21.7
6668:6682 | 21.6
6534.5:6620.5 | 21.7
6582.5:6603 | 21.7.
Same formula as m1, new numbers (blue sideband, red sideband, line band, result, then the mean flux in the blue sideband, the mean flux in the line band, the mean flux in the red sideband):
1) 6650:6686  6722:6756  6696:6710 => 0.00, 21.7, 21.7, 21.5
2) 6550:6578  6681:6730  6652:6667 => -0.01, 21.3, 21.8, 21.6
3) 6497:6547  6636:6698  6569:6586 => 0.01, 22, 21.8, 21.8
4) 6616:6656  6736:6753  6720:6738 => -0.01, 21.8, 21.6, 21.4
